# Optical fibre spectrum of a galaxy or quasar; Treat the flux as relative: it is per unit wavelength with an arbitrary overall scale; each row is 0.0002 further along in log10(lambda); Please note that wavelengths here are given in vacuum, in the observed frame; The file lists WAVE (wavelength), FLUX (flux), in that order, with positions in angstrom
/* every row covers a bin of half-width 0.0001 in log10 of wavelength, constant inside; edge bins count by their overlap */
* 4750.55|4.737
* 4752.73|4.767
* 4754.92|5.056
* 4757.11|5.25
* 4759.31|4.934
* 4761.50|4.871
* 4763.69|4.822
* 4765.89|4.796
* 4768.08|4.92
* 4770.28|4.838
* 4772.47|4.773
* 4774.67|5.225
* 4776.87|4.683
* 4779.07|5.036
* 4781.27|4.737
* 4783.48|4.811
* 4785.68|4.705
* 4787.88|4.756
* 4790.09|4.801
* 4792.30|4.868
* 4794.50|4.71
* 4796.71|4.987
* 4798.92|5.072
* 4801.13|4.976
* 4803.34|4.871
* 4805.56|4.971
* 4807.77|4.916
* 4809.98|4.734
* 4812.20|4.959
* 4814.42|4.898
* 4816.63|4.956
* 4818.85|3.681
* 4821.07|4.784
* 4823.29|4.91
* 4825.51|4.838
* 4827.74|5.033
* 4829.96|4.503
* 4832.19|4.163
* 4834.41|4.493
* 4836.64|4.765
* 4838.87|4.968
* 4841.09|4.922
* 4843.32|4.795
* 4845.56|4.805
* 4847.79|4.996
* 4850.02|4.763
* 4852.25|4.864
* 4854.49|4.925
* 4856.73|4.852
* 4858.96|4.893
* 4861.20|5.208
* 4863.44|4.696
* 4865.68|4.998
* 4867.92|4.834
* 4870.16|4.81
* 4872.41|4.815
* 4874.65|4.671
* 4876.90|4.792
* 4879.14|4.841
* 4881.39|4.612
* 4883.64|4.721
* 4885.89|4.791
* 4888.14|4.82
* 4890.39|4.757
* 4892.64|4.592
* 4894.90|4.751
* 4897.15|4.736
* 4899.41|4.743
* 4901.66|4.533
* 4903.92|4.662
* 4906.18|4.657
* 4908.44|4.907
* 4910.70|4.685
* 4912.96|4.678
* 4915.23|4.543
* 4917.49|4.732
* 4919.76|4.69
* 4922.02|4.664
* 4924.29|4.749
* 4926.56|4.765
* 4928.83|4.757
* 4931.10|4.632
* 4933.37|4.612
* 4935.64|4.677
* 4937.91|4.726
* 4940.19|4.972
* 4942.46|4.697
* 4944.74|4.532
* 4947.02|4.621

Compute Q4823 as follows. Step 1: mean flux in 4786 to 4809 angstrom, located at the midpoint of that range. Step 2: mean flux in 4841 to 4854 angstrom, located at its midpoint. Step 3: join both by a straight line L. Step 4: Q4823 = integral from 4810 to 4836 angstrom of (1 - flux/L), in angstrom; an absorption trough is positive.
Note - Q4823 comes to 1.1 angstrom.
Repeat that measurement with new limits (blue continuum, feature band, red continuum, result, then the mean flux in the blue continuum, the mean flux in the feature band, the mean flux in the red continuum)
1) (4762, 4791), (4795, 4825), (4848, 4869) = 0.3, 4.84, 4.82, 4.9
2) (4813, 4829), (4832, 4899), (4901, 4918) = -1.3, 4.73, 4.8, 4.68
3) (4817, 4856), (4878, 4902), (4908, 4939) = -0.1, 4.72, 4.73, 4.7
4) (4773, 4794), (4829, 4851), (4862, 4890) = 0.4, 4.84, 4.72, 4.79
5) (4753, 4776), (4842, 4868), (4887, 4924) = -0.6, 4.94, 4.89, 4.7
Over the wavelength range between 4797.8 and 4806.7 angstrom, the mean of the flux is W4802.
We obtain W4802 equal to 4.97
